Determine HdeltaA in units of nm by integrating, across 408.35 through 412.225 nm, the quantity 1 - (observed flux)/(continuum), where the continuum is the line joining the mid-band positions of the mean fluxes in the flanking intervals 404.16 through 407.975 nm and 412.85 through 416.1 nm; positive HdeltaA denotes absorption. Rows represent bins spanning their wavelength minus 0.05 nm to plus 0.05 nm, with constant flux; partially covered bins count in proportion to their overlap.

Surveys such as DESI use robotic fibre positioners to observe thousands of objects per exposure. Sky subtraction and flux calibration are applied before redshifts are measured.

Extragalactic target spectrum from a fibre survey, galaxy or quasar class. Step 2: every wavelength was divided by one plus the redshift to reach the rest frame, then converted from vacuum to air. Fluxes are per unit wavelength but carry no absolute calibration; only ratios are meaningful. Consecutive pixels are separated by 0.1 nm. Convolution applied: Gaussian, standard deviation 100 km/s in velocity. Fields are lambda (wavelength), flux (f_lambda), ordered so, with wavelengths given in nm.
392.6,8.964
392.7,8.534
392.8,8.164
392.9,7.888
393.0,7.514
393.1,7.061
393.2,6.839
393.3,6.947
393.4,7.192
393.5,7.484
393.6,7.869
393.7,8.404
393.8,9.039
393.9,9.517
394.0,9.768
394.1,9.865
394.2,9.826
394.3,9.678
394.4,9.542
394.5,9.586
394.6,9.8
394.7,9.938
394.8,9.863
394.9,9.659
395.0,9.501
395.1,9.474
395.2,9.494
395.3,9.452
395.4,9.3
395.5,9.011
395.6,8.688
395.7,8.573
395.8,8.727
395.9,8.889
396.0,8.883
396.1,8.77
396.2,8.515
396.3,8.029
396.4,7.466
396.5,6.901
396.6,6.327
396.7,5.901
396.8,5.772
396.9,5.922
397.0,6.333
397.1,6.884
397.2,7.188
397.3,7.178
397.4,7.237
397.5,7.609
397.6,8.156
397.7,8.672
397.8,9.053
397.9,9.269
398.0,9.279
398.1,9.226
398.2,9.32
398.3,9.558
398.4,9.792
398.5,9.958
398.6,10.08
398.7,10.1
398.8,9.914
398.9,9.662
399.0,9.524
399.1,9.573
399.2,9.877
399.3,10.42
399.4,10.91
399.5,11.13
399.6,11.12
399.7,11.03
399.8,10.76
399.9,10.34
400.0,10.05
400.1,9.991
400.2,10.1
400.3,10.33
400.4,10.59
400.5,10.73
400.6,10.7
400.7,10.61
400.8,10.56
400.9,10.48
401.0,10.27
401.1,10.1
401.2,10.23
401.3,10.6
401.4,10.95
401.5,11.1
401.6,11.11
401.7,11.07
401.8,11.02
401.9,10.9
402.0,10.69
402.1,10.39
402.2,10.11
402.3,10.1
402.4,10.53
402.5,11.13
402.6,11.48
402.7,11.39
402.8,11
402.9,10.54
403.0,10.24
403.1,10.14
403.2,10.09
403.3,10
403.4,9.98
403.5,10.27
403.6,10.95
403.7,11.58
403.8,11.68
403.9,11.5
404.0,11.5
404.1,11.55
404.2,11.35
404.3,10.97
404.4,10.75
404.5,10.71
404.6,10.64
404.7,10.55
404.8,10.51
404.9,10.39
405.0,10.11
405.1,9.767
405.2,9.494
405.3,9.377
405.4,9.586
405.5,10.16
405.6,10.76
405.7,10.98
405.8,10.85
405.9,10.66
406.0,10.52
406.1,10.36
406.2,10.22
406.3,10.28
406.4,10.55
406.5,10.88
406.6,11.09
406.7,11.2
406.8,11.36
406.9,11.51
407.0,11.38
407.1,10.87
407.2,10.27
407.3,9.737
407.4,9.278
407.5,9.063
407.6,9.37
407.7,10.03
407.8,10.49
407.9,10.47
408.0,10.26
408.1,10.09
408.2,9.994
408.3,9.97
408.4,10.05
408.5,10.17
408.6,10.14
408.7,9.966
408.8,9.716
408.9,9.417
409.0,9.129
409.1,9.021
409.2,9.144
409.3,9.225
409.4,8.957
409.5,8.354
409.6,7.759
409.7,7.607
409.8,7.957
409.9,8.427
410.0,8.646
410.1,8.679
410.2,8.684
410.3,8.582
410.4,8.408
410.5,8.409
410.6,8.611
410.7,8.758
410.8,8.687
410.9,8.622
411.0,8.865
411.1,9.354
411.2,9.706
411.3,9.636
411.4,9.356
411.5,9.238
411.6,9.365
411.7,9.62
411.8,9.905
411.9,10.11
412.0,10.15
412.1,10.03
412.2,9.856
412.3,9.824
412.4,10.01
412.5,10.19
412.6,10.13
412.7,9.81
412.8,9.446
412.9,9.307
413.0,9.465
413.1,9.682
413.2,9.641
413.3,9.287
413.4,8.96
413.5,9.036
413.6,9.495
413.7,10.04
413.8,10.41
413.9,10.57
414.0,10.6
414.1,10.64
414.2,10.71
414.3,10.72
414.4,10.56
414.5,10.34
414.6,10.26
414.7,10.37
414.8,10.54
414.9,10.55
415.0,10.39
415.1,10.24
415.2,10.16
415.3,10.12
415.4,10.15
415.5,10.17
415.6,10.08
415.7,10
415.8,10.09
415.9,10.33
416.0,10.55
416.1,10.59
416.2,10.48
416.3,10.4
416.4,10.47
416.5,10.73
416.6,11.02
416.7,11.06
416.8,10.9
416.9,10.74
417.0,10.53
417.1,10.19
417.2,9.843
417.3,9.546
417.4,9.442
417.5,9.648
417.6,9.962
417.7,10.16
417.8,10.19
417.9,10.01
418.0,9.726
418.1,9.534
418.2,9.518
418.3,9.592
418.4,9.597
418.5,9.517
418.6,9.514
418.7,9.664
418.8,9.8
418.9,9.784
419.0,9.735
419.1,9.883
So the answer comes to 0.43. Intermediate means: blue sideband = 10.4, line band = 9.13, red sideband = 10.1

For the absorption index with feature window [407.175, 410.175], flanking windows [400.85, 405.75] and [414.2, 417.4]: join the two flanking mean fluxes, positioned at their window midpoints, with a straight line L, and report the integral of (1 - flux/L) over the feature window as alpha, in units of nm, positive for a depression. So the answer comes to 0.33 nm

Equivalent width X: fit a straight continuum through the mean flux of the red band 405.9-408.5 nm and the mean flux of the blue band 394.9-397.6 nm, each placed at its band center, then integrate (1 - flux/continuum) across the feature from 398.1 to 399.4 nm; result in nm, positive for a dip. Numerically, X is -0.20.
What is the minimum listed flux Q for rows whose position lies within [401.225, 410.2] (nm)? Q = 7.607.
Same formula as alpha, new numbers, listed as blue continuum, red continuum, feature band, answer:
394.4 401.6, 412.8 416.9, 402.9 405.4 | -0.24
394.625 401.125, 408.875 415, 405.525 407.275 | -0.27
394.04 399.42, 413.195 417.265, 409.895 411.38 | 0.16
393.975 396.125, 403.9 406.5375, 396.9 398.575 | 0.23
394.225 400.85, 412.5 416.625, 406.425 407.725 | -0.10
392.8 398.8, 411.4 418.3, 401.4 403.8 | -0.43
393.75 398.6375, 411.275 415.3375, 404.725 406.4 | -0.16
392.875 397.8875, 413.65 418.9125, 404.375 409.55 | -0.44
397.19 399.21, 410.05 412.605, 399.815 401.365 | -0.22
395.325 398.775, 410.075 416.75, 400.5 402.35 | -0.41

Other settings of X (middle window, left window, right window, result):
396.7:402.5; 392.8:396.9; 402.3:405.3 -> -0.01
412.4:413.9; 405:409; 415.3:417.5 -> 0.09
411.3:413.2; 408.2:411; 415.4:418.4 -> -0.07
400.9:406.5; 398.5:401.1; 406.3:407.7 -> -0.11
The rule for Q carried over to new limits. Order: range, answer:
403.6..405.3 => 9.377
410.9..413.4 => 8.865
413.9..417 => 10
